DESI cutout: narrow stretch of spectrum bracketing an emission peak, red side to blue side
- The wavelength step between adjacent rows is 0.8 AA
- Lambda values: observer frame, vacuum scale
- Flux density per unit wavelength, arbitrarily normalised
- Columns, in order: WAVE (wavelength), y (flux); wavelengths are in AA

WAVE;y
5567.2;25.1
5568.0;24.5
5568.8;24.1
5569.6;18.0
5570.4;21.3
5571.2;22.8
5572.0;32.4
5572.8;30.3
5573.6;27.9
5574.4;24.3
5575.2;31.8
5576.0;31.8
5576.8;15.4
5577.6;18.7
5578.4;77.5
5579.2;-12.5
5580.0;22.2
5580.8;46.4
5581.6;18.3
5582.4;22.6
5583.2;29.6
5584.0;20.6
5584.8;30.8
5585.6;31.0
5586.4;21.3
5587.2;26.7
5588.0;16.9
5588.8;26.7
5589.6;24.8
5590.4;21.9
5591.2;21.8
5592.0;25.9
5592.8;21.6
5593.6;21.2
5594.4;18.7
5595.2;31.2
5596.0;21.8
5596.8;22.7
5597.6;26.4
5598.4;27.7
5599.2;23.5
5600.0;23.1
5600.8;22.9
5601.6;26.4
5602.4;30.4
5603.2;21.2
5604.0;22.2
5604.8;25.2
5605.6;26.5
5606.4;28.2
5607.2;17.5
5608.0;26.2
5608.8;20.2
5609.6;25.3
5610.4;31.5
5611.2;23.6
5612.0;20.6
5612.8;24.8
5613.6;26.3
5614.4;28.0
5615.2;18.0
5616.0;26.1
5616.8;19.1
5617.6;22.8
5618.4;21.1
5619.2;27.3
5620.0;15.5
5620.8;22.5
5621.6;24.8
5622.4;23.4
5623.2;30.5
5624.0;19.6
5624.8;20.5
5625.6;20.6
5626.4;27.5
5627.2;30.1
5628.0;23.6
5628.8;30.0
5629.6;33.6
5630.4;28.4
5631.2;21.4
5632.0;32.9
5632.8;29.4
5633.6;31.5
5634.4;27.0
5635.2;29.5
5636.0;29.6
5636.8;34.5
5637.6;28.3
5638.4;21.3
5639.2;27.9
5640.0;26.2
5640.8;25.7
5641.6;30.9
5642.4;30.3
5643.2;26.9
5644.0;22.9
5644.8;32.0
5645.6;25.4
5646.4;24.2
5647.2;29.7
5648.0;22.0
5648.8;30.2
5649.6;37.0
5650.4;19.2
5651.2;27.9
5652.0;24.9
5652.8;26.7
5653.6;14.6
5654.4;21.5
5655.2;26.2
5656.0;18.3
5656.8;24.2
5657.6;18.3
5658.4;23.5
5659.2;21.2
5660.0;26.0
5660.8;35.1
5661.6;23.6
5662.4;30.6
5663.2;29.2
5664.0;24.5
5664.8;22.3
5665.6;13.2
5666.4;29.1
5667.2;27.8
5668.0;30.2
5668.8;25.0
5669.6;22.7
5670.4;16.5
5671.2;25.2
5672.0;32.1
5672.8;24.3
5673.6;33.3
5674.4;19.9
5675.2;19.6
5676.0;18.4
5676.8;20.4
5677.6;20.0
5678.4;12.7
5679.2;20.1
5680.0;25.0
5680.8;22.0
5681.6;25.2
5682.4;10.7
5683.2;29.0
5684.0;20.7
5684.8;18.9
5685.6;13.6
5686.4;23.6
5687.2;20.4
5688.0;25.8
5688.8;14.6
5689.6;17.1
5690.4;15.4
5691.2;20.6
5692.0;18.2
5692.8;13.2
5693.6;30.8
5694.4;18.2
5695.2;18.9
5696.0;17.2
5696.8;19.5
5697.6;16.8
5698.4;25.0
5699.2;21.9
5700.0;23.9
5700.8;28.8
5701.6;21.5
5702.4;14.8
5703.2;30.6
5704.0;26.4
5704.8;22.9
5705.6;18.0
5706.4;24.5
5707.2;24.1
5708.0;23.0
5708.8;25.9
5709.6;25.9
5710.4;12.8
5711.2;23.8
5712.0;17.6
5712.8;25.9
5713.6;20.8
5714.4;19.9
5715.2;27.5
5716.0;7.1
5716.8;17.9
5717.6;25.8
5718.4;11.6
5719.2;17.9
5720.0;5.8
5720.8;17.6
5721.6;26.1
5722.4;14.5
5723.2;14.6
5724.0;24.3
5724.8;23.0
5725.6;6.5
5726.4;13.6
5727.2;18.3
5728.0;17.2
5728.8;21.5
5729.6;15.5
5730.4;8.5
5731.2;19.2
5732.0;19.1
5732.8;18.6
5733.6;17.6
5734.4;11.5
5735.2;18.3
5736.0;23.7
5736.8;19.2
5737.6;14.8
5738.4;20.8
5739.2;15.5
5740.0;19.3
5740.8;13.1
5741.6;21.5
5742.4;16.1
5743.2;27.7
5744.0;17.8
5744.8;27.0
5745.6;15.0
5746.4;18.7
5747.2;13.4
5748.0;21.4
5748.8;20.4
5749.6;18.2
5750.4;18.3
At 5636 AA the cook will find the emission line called C III]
